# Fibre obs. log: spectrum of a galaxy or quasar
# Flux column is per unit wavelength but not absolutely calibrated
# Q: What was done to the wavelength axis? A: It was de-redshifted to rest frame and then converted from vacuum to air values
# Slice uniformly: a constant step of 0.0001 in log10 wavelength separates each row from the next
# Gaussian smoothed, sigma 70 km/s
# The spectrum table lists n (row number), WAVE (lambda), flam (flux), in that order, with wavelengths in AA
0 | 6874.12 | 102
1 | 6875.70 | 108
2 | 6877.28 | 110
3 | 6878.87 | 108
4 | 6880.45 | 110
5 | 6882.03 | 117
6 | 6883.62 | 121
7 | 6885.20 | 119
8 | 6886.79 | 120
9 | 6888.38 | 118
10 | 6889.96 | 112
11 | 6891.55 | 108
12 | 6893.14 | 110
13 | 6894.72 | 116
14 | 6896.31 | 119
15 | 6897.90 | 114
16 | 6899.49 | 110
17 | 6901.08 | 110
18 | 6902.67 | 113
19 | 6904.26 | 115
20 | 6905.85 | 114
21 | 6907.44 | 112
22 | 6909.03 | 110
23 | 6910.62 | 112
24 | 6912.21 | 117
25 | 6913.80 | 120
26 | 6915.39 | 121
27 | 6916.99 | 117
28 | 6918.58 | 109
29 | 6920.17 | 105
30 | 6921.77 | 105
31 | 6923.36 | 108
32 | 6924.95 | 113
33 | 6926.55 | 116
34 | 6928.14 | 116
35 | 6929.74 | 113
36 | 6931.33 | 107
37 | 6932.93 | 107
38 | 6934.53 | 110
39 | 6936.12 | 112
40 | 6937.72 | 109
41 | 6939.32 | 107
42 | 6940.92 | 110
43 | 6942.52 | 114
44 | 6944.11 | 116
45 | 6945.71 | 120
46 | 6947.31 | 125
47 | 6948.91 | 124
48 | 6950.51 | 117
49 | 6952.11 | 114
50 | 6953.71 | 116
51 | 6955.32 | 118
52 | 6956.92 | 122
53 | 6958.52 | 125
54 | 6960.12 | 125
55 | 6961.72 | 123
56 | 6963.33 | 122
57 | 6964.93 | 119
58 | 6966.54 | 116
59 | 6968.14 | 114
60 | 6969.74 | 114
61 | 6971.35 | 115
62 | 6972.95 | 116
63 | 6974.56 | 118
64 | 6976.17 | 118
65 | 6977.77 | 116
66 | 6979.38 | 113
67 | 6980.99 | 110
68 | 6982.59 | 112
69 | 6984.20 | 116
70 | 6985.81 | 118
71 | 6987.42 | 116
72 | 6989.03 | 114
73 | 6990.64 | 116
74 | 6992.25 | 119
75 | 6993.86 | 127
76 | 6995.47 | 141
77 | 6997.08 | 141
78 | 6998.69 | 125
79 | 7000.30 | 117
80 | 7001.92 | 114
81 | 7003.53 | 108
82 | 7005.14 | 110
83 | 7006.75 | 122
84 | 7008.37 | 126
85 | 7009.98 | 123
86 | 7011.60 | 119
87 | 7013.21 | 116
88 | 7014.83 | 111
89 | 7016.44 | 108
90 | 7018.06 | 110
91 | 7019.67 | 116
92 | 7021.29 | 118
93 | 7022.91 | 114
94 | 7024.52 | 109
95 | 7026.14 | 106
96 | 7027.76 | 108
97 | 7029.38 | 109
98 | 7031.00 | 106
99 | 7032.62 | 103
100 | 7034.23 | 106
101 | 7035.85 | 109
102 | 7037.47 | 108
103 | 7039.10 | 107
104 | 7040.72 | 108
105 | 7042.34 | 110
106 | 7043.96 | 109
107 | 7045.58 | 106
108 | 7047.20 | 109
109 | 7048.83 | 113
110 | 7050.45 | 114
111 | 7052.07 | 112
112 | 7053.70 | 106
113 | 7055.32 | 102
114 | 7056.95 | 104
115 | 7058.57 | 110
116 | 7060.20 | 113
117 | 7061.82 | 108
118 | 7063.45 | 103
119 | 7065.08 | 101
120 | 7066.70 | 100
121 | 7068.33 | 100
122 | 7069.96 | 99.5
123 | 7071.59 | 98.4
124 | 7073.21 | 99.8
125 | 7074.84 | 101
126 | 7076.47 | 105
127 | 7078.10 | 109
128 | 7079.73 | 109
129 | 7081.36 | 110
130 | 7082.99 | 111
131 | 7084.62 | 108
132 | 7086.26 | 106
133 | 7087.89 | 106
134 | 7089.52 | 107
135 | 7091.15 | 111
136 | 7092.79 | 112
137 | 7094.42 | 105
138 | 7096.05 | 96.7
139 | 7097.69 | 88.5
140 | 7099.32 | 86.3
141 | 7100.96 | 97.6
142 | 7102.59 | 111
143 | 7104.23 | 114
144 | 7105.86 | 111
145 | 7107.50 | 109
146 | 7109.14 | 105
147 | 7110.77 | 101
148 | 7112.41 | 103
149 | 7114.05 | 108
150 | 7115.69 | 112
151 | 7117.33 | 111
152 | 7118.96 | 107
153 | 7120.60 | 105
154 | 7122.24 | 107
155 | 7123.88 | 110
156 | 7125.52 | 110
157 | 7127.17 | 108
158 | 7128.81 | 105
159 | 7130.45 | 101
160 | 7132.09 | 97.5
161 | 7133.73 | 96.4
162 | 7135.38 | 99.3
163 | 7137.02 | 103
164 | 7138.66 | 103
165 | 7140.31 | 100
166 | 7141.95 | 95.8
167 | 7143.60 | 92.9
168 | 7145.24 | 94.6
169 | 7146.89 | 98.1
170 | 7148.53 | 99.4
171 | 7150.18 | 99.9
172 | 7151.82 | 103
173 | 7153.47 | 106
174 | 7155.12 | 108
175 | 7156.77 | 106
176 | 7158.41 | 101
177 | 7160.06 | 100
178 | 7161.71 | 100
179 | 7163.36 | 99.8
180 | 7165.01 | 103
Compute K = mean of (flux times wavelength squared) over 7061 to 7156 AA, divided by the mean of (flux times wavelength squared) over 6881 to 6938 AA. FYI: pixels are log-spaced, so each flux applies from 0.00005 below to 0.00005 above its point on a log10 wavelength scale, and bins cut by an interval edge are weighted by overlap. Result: 1.0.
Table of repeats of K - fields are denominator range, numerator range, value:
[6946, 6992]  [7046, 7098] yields 0.93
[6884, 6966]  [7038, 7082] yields 0.96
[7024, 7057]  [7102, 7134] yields 1.01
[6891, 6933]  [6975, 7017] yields 1.08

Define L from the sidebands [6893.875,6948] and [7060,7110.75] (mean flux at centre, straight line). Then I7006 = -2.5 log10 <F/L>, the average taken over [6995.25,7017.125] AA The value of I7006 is -0.105 mag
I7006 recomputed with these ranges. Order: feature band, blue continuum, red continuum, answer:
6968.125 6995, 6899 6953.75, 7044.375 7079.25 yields -0.06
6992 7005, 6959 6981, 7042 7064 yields -0.08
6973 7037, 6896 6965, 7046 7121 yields -0.05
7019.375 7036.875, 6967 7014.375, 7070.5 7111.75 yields 0.04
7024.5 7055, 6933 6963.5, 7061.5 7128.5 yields 0.01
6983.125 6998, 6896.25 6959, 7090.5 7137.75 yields -0.11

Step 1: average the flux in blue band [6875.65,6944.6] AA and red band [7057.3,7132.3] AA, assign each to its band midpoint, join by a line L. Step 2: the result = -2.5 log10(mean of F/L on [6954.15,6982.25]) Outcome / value -0.07 mag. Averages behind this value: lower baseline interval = 113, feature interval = 118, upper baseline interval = 105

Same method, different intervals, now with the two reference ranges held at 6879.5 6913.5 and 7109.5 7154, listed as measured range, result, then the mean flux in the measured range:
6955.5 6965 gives -0.108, 123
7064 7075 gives 0.062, 100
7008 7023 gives -0.072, 116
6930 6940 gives 0.034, 109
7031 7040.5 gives 0.009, 107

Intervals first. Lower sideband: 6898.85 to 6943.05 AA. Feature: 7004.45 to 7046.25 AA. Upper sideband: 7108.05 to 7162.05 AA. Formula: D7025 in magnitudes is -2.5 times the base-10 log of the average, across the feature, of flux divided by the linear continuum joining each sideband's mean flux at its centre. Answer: -0.039 mag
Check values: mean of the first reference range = 112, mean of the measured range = 111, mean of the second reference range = 103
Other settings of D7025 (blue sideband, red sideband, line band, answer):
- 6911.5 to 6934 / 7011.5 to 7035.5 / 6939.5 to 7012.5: -0.07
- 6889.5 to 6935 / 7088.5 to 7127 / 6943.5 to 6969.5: -0.08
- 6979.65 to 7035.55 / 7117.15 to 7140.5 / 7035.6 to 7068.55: 0.04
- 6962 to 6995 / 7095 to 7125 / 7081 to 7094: -0.02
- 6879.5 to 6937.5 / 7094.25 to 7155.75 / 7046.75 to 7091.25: -0.01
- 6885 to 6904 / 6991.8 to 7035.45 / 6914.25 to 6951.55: 0.01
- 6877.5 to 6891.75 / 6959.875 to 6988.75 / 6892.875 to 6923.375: 0.02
